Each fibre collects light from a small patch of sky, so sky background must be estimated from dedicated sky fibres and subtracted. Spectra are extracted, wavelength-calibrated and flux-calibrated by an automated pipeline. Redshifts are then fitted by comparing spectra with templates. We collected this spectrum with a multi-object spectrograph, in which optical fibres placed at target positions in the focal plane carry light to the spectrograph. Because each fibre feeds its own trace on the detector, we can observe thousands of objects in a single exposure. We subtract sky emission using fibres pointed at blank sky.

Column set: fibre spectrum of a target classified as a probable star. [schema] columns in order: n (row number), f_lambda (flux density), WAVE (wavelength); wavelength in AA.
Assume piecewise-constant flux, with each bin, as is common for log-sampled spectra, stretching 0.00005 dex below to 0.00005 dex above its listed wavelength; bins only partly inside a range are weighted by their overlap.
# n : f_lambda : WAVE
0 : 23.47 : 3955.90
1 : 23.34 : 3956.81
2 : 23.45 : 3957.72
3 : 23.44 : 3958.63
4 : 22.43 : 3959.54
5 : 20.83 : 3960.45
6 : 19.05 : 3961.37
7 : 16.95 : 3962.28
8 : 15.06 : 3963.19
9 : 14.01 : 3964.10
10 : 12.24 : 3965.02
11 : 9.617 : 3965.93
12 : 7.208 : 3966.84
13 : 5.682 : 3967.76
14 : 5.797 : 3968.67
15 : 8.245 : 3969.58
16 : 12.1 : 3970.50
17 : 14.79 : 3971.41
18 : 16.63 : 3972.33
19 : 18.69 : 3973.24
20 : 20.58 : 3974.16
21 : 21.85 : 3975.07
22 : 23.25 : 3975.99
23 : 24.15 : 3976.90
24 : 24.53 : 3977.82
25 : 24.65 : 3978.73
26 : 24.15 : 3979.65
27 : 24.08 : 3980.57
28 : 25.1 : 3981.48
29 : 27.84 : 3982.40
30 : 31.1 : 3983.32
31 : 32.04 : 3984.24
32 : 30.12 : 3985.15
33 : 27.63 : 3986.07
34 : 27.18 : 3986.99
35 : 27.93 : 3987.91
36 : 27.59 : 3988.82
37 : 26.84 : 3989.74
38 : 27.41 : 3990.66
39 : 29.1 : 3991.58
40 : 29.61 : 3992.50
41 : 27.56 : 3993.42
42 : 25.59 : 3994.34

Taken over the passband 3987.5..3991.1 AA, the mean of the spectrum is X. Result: 27.5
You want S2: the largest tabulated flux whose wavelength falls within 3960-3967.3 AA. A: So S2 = 20.83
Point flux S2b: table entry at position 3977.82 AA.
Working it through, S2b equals 24.53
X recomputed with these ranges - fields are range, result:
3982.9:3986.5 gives 30.3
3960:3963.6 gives 18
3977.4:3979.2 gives 24.6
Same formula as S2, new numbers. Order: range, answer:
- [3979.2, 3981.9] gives 25.1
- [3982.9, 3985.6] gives 32.04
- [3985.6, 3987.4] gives 27.63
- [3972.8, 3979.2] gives 24.65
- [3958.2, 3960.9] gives 23.44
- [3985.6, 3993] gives 29.61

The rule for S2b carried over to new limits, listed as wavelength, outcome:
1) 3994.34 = 25.59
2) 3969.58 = 8.245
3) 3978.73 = 24.65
